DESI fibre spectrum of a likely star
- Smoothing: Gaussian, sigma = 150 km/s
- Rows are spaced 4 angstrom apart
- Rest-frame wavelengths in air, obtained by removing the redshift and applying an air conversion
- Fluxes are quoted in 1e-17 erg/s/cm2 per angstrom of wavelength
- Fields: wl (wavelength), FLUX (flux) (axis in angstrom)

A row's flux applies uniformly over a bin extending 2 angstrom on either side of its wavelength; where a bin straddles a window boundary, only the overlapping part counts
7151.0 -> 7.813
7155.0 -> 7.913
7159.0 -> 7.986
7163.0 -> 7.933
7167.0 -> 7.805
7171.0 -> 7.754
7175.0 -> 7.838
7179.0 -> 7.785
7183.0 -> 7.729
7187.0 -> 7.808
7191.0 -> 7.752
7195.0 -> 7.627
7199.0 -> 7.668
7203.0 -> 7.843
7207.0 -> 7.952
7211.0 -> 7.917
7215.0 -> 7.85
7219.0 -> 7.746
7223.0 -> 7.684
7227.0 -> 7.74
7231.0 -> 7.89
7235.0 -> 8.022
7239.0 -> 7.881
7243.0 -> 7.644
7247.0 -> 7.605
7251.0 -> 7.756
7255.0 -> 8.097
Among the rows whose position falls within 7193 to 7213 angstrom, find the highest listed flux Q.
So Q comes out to 7.952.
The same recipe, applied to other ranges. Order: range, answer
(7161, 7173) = 7.933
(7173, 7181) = 7.838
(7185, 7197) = 7.808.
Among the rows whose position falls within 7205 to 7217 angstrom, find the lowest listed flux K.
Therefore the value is 7.85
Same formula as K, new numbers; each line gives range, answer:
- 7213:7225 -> 7.684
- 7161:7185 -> 7.729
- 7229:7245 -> 7.644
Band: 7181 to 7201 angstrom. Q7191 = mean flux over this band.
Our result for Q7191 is 7.72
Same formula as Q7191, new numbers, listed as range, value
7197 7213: 7.84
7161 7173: 7.83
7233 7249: 7.79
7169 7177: 7.8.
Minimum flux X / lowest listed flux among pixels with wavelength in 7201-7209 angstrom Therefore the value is 7.843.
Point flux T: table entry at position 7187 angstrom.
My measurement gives 7.808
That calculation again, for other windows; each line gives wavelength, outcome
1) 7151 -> 7.813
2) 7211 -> 7.917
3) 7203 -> 7.843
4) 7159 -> 7.986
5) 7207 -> 7.952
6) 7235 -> 8.022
